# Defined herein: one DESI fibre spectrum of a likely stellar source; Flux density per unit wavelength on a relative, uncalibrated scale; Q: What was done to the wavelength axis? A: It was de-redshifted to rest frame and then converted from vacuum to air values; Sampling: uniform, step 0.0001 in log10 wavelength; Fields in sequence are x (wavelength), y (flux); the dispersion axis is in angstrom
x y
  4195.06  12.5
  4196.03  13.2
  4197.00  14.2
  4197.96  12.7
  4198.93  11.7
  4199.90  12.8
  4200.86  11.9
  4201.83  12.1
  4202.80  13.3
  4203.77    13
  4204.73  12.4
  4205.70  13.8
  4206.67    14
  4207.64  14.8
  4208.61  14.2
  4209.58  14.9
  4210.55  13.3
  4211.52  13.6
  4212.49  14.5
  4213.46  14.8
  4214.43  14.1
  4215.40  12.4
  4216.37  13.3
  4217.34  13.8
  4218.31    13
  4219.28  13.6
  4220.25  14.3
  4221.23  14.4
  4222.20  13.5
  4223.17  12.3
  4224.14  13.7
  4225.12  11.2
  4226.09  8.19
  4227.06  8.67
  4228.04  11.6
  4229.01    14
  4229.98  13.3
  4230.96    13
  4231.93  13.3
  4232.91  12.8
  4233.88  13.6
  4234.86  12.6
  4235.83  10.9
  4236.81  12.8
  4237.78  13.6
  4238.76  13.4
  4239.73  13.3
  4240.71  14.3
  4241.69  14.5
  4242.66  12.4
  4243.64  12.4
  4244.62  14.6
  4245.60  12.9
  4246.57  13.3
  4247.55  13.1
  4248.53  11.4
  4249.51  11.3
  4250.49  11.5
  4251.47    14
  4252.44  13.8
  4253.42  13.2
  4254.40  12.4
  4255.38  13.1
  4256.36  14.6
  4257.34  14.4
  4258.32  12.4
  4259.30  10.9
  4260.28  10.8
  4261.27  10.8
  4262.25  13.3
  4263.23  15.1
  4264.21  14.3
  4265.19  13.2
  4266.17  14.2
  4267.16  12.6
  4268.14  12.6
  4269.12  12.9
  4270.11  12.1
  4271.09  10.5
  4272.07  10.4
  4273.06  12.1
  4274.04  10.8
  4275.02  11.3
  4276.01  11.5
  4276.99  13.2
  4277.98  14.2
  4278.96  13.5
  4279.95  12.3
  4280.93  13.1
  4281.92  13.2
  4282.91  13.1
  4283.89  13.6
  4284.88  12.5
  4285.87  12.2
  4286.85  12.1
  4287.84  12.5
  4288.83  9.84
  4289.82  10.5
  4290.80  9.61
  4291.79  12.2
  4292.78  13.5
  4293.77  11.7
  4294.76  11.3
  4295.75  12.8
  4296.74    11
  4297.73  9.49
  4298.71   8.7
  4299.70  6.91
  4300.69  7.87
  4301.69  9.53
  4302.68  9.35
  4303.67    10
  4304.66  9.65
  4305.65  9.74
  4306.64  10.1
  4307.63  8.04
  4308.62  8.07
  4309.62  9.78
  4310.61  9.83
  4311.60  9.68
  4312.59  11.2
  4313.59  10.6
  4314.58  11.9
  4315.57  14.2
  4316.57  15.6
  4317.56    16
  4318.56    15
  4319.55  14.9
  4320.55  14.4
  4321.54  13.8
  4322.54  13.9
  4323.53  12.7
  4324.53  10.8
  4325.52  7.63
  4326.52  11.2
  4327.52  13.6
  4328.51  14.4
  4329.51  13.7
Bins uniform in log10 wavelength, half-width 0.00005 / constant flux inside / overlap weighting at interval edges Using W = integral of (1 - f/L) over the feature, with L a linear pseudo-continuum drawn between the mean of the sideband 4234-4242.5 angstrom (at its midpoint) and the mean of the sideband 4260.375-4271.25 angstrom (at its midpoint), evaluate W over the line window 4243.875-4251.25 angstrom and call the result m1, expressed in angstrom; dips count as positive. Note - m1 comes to 0.2 angstrom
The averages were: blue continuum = 13.2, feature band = 12.6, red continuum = 12.9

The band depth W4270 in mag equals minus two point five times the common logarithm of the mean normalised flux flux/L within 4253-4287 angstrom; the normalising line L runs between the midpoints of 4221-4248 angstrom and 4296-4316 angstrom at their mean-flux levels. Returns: -0.12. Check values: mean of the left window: 12.8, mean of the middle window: 12.6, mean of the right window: 9.81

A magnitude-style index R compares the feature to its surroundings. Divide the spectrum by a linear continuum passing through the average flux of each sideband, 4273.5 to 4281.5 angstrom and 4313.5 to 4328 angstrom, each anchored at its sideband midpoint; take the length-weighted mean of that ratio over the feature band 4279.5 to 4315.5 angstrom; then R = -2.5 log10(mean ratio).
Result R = 0.18 mag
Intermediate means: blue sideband 12.5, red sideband 13.1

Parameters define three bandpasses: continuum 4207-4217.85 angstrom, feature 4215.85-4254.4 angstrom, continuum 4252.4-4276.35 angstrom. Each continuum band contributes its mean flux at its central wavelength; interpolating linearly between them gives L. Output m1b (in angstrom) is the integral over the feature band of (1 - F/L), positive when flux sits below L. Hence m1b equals 1.41 angstrom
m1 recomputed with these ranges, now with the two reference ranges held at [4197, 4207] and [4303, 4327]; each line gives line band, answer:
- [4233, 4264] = -1.5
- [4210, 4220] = -0.8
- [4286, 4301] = 1.4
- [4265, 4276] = 0.1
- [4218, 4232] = 0.1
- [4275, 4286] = -0.8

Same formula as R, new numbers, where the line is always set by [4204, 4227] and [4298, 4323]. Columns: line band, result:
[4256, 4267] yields -0.07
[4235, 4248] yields -0.04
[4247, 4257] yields -0.03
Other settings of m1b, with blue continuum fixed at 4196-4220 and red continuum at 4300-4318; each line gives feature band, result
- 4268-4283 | -1.00 angstrom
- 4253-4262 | -0.37 angstrom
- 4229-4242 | -0.57 angstrom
